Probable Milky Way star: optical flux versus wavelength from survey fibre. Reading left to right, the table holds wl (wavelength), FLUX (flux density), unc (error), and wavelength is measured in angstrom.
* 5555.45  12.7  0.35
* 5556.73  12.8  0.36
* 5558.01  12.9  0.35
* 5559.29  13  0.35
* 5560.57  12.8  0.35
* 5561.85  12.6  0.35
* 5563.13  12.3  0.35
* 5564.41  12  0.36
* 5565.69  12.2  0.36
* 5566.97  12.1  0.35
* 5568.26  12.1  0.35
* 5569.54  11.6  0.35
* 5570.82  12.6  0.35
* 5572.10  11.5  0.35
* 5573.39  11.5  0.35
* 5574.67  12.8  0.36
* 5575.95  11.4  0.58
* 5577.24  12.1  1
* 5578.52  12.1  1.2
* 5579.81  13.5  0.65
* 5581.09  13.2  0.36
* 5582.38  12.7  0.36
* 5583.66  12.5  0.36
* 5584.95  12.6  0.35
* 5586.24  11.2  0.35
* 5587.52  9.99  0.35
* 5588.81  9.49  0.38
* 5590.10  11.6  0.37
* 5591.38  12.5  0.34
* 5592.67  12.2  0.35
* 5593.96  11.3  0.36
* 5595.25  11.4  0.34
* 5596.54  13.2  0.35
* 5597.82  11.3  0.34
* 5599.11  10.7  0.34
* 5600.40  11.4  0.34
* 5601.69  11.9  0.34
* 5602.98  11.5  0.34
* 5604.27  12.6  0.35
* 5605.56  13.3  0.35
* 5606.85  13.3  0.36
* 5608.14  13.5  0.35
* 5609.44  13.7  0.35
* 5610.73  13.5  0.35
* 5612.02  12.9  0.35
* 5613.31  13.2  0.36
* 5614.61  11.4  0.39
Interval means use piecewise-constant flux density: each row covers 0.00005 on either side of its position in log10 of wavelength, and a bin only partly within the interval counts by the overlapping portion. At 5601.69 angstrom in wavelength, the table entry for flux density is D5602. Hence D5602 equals 11.9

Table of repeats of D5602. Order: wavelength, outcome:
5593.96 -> 11.3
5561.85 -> 12.6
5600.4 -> 11.4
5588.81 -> 9.49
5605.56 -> 13.3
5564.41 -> 12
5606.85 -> 13.3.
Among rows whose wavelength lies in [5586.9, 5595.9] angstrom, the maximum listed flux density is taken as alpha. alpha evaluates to 12.5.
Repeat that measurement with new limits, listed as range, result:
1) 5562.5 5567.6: 12.3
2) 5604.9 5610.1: 13.7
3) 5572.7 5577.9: 12.8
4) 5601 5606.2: 13.3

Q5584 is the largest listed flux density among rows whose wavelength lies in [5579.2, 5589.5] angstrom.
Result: 13.5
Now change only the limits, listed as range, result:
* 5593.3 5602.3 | 13.2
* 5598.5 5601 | 11.4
